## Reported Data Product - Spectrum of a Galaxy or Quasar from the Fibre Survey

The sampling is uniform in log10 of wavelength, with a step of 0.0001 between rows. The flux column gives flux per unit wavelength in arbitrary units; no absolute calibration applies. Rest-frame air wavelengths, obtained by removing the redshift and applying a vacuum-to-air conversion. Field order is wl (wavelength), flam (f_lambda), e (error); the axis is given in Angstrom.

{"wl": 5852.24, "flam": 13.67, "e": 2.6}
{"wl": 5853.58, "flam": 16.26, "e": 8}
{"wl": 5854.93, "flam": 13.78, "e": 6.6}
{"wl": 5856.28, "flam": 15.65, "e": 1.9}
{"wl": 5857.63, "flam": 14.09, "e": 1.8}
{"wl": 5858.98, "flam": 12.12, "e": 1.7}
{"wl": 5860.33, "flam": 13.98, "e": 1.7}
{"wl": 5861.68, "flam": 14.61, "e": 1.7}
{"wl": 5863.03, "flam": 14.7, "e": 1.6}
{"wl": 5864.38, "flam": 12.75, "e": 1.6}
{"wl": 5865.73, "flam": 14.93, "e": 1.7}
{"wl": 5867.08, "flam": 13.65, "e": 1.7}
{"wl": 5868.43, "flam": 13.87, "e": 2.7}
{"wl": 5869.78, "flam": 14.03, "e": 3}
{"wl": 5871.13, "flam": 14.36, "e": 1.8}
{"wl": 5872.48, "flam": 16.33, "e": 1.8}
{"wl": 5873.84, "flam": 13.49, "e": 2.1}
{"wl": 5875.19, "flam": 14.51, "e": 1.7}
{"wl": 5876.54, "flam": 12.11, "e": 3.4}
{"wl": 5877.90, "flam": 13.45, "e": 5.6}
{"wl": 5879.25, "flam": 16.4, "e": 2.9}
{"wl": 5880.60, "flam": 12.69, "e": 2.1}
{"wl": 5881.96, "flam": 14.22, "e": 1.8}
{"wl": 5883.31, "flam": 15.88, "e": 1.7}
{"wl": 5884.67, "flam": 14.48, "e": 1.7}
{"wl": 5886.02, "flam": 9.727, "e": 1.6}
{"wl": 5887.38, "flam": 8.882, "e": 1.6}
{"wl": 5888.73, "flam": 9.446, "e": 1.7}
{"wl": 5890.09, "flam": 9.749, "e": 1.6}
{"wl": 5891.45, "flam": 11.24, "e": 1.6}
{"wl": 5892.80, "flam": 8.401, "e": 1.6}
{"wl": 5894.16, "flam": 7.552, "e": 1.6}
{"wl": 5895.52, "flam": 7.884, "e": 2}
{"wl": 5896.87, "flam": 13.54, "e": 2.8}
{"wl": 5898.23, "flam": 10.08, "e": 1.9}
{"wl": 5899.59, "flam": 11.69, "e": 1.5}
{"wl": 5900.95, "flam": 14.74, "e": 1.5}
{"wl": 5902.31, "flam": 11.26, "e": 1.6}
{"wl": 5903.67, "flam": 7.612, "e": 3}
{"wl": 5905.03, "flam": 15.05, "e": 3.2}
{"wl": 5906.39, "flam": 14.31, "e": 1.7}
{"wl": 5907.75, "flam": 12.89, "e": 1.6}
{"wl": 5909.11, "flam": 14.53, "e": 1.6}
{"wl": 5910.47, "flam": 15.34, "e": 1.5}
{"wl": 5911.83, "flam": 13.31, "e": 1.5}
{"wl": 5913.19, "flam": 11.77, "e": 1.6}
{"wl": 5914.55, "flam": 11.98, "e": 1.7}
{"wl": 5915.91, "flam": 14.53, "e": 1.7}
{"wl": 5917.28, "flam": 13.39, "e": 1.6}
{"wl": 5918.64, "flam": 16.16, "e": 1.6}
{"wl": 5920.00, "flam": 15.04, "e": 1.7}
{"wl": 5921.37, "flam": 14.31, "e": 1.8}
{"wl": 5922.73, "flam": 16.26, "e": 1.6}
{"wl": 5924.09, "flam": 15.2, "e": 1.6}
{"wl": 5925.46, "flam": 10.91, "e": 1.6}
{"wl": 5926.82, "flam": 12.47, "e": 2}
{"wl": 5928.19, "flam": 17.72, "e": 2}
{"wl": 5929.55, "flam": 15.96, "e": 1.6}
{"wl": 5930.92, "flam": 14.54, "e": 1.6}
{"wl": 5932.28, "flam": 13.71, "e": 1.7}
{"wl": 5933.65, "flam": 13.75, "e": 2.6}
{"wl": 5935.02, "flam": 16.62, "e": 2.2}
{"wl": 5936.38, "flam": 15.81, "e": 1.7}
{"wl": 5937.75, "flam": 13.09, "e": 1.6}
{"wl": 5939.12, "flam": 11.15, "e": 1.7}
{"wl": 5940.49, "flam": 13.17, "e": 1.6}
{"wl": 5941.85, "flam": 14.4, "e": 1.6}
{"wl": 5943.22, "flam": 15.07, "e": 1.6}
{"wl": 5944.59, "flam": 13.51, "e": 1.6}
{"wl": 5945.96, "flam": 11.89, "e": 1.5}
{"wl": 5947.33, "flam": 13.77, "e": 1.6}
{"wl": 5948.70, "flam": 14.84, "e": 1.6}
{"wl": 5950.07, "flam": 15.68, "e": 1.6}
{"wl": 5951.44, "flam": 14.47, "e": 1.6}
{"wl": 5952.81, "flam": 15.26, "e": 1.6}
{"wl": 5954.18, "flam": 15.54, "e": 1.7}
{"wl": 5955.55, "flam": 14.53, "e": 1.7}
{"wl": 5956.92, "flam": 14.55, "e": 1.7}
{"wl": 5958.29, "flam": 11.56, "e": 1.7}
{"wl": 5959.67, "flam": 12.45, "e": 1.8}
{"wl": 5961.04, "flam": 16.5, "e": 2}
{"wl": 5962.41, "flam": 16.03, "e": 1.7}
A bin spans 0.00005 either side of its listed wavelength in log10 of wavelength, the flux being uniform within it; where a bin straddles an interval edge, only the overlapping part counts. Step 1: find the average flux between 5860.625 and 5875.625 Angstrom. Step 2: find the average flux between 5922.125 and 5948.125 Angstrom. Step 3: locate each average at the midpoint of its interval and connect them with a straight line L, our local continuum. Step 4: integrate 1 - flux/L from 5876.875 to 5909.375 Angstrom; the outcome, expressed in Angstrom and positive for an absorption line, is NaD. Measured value 5.4 Angstrom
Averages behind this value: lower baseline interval 14.3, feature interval 11.9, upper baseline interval 14.2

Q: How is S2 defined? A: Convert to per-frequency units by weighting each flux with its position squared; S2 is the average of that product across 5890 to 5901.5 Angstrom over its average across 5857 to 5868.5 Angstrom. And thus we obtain 0.77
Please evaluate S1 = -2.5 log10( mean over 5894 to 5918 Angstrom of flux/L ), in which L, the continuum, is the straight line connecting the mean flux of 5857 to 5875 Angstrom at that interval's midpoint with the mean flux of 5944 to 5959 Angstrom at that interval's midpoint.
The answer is 0.14 mag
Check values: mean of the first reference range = 14.1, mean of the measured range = 12.4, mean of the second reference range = 14.1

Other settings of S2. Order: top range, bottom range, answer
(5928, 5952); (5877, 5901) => 1.26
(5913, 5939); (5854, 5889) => 1.07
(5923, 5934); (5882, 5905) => 1.33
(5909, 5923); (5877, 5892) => 1.16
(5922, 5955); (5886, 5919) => 1.23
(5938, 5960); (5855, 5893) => 1.07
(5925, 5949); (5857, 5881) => 1.02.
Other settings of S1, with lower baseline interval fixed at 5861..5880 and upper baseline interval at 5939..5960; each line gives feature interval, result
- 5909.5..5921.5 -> 0.008 mag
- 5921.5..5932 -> -0.048 mag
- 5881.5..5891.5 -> 0.211 mag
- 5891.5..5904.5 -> 0.332 mag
